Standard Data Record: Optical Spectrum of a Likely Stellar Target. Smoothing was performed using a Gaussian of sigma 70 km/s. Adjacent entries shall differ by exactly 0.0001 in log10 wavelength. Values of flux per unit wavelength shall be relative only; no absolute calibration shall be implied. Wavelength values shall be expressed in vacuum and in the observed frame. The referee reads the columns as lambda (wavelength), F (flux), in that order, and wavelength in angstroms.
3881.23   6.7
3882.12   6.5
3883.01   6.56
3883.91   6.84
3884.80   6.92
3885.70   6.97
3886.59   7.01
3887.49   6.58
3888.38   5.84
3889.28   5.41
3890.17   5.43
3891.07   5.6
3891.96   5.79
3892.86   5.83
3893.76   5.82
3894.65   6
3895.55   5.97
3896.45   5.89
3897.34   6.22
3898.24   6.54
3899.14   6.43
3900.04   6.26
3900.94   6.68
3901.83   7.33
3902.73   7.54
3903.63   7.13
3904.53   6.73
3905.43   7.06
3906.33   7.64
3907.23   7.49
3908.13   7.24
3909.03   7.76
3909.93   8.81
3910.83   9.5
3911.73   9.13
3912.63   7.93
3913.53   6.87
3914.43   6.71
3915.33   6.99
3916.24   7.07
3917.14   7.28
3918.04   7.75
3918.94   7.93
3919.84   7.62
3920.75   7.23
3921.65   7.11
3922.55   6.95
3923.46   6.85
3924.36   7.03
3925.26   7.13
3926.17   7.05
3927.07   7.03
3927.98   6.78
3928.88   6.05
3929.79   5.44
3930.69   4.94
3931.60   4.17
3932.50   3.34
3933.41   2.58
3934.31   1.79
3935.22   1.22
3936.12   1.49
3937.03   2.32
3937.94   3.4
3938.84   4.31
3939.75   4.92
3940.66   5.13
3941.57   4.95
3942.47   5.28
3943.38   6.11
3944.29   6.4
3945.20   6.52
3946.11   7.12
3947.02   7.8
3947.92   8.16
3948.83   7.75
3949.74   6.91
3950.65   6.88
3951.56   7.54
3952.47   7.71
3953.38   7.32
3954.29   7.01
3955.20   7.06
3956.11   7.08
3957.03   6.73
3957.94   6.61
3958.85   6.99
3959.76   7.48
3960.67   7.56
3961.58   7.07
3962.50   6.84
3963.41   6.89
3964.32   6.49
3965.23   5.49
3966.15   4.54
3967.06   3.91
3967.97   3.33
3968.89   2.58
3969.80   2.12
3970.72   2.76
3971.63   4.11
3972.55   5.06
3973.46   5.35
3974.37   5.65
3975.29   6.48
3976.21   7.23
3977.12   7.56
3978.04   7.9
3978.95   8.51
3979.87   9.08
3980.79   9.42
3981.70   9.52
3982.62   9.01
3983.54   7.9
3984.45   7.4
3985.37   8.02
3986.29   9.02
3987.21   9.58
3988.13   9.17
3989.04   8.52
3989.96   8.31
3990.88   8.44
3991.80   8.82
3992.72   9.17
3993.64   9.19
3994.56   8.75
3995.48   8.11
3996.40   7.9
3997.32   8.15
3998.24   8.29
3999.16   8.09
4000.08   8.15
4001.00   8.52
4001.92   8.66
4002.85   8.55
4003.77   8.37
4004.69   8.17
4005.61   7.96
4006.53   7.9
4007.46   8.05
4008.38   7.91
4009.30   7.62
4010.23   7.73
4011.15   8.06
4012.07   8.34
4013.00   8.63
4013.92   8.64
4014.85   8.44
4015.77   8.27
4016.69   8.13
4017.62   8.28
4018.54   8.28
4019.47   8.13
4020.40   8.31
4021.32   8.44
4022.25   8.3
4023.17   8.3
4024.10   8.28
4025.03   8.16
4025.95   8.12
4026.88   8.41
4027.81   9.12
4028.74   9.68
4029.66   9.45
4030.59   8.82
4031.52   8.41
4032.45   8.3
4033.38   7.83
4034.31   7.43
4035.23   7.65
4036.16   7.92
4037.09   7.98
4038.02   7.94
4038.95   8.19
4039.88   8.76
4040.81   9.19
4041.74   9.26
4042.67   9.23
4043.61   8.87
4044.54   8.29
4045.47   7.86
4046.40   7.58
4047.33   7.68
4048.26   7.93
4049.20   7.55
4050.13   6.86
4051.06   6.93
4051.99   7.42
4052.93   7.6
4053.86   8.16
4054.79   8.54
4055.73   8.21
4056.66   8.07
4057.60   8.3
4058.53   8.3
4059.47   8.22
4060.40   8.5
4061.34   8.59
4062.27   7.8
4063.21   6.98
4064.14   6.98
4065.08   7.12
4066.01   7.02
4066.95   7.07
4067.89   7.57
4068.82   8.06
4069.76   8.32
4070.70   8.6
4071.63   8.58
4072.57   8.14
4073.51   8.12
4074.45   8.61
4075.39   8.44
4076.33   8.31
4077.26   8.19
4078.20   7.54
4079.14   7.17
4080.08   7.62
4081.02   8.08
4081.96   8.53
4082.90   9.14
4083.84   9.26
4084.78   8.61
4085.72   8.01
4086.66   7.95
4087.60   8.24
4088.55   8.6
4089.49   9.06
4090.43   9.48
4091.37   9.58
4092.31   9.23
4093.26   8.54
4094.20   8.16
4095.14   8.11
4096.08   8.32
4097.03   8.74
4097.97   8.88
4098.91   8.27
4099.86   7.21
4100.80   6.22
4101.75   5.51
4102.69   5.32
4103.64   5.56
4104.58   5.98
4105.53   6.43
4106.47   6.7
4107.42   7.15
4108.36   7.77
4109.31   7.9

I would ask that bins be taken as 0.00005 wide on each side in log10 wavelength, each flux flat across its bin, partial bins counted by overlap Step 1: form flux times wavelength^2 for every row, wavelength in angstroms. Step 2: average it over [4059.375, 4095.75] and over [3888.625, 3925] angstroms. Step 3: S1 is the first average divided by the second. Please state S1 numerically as 1.28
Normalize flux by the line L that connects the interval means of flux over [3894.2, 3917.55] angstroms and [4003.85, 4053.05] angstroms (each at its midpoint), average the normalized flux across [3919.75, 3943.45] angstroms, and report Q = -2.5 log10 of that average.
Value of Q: 0.407 mag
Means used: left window 7.16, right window 8.21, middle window 5.06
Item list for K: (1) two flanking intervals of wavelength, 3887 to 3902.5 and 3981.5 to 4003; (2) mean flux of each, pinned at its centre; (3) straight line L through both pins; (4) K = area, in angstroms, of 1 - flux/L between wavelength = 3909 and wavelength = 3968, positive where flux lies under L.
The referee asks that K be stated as 7.3 angstroms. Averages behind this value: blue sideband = 6.12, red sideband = 8.54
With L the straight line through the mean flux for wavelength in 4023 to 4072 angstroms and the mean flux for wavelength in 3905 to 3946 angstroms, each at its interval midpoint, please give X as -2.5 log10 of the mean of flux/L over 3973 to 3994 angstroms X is -0.17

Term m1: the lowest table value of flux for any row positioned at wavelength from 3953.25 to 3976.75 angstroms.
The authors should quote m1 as 2.12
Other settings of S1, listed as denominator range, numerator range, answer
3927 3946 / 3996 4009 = 1.89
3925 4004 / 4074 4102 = 1.33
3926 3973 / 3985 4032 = 1.58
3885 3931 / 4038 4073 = 1.26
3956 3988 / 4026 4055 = 1.28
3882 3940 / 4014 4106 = 1.40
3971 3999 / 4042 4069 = 1.02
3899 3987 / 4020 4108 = 1.32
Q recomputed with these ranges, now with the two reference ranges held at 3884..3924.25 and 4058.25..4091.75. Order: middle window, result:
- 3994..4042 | -0.07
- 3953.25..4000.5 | 0.05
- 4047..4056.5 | 0.04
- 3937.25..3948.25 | 0.25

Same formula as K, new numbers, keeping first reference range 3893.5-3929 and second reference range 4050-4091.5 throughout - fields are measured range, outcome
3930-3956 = 6.91 angstroms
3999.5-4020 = -1.30 angstroms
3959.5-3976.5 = 5.01 angstroms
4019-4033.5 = -1.28 angstroms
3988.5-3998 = -1.13 angstroms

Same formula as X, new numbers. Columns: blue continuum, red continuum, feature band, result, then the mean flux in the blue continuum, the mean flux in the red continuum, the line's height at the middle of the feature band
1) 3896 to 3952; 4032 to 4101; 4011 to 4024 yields -0.111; 6.34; 8.14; 7.52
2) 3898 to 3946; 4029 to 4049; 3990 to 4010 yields -0.096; 6.21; 8.32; 7.61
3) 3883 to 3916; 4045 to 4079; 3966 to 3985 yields 0.181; 6.83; 7.88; 7.32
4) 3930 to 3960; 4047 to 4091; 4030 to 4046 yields -0.126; 5.6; 8.05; 7.44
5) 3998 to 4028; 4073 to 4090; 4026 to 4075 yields 0.022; 8.25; 8.31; 8.28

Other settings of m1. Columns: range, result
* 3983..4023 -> 7.4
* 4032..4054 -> 6.86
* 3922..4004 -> 1.22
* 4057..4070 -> 6.98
